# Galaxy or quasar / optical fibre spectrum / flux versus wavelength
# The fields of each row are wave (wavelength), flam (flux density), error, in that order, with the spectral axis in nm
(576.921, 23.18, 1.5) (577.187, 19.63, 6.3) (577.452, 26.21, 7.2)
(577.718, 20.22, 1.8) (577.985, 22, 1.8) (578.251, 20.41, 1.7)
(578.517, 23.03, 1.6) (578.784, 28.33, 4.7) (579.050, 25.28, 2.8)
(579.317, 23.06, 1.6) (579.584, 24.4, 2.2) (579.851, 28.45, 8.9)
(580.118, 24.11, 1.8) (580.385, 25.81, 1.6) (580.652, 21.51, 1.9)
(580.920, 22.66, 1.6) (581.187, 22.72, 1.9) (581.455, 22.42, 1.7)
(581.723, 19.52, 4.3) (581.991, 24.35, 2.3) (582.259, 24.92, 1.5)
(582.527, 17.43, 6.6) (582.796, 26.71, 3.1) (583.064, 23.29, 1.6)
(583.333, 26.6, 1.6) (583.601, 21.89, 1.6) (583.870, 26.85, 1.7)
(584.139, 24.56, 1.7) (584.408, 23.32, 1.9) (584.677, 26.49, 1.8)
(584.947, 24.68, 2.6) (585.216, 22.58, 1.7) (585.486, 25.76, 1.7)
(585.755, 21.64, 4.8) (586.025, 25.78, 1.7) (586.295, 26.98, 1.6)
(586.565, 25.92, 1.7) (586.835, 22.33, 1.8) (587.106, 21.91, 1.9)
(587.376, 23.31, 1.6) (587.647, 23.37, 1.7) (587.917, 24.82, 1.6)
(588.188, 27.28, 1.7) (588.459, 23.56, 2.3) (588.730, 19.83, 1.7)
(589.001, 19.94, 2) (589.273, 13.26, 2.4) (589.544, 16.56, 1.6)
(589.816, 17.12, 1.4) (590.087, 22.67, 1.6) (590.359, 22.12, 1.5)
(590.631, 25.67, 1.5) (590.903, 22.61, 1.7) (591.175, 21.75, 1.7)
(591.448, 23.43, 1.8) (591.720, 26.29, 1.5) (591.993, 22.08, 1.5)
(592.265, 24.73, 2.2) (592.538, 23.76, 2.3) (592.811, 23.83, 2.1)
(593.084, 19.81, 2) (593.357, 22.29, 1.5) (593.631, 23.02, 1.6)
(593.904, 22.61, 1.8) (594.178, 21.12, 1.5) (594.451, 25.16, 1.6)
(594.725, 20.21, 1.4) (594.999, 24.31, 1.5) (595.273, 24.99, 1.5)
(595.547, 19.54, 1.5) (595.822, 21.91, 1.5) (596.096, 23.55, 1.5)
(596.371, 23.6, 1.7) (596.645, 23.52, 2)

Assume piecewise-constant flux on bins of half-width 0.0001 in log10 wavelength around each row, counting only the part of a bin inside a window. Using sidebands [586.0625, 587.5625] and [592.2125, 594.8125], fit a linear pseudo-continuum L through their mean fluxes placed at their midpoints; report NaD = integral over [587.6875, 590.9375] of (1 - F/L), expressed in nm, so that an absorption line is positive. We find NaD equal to 0.316 nm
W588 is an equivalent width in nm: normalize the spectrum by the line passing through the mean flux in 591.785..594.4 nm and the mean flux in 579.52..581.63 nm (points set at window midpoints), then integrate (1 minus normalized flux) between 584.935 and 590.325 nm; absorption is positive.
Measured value 0.203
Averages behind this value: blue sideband 23.9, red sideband 22.8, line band 22.4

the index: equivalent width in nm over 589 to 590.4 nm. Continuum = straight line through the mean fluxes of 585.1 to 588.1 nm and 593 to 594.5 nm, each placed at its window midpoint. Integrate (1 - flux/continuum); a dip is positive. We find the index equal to 0.30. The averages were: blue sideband 24.1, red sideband 22.3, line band 18.2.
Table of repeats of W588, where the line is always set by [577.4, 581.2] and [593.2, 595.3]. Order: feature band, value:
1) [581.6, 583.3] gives 0.05 nm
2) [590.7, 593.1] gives -0.04 nm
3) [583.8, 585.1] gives -0.09 nm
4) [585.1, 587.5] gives -0.07 nm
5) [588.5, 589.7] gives 0.27 nm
